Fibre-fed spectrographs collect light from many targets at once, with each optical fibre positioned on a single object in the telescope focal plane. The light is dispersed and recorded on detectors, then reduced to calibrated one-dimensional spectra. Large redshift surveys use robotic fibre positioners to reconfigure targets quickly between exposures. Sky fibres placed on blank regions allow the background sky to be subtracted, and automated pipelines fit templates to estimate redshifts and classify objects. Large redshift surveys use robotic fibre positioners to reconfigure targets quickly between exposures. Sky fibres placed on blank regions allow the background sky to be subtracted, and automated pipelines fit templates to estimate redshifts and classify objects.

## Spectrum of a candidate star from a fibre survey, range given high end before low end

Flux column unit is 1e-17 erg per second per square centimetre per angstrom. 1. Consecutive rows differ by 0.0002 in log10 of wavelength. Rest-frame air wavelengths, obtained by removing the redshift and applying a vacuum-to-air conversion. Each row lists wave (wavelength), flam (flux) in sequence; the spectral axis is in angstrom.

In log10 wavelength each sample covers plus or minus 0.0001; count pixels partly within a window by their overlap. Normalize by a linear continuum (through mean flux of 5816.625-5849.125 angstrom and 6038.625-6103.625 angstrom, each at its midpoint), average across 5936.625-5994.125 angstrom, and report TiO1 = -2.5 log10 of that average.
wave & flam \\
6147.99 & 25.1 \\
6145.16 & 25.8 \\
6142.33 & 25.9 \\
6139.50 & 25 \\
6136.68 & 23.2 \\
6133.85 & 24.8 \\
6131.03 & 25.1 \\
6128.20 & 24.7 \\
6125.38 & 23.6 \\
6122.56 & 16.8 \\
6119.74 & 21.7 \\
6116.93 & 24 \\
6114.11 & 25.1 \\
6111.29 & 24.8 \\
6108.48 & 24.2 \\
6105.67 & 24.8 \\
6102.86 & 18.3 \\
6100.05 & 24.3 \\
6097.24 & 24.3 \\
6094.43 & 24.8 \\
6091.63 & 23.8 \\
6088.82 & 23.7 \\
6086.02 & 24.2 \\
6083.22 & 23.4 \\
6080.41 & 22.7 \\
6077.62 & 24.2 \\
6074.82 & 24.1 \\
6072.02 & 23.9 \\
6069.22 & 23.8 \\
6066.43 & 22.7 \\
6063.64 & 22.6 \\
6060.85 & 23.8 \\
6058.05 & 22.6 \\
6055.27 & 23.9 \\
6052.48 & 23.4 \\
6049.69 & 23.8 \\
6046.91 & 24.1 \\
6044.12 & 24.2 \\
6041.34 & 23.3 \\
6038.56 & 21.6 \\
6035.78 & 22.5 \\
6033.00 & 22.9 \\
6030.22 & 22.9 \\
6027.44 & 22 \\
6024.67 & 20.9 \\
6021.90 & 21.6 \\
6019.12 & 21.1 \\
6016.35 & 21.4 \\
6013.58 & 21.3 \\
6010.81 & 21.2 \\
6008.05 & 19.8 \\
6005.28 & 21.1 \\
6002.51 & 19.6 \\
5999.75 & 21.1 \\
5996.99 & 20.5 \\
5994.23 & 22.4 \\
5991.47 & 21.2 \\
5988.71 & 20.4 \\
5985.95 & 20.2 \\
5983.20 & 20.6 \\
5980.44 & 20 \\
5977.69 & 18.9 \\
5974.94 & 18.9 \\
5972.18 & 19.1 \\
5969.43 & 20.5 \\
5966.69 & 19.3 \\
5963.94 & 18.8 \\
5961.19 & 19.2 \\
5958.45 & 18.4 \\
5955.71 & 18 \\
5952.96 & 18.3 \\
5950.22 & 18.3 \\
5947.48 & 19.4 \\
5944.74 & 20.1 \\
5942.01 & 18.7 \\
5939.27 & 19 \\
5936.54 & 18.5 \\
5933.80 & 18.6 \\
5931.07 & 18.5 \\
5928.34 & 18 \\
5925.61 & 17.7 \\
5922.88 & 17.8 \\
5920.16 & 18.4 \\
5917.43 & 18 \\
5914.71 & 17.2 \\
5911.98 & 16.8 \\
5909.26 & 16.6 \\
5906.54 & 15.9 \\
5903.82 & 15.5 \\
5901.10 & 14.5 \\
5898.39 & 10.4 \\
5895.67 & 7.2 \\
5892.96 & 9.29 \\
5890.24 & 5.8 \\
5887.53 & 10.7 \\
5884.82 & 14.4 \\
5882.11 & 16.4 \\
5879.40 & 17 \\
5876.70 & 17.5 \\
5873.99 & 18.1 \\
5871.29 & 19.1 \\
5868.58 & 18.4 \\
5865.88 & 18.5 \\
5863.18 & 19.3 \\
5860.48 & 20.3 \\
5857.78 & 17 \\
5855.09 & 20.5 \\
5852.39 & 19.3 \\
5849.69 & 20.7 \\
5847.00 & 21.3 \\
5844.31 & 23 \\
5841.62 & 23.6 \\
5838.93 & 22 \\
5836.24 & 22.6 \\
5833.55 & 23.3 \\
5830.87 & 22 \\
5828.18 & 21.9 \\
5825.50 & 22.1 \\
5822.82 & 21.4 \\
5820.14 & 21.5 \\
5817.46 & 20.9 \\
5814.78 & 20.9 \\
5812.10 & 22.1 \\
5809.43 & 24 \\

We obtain 0.18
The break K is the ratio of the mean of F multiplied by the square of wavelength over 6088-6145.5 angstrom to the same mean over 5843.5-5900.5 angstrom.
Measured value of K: 1.58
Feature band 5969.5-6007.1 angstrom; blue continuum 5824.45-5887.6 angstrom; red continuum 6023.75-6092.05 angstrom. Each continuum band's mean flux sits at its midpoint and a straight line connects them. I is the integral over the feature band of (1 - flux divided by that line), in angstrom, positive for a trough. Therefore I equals 2.9 angstrom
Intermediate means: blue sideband 19.7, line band 20.3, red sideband 23.2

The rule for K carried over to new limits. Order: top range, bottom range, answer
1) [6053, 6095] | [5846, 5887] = 1.38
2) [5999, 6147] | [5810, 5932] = 1.37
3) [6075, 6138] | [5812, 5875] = 1.23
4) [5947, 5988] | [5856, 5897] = 1.29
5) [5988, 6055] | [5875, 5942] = 1.47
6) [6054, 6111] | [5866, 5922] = 1.67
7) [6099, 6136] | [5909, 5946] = 1.36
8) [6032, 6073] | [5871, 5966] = 1.48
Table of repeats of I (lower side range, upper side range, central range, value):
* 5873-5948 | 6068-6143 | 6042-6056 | -1.6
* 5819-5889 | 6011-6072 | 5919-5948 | 3.3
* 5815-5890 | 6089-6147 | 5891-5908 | 7.0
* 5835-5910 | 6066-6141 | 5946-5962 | 0.6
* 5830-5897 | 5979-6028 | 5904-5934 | 2.5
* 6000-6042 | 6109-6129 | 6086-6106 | -0.7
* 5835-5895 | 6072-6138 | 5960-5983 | 1.1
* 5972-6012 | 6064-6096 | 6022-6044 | -0.4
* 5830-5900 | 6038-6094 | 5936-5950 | 0.5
